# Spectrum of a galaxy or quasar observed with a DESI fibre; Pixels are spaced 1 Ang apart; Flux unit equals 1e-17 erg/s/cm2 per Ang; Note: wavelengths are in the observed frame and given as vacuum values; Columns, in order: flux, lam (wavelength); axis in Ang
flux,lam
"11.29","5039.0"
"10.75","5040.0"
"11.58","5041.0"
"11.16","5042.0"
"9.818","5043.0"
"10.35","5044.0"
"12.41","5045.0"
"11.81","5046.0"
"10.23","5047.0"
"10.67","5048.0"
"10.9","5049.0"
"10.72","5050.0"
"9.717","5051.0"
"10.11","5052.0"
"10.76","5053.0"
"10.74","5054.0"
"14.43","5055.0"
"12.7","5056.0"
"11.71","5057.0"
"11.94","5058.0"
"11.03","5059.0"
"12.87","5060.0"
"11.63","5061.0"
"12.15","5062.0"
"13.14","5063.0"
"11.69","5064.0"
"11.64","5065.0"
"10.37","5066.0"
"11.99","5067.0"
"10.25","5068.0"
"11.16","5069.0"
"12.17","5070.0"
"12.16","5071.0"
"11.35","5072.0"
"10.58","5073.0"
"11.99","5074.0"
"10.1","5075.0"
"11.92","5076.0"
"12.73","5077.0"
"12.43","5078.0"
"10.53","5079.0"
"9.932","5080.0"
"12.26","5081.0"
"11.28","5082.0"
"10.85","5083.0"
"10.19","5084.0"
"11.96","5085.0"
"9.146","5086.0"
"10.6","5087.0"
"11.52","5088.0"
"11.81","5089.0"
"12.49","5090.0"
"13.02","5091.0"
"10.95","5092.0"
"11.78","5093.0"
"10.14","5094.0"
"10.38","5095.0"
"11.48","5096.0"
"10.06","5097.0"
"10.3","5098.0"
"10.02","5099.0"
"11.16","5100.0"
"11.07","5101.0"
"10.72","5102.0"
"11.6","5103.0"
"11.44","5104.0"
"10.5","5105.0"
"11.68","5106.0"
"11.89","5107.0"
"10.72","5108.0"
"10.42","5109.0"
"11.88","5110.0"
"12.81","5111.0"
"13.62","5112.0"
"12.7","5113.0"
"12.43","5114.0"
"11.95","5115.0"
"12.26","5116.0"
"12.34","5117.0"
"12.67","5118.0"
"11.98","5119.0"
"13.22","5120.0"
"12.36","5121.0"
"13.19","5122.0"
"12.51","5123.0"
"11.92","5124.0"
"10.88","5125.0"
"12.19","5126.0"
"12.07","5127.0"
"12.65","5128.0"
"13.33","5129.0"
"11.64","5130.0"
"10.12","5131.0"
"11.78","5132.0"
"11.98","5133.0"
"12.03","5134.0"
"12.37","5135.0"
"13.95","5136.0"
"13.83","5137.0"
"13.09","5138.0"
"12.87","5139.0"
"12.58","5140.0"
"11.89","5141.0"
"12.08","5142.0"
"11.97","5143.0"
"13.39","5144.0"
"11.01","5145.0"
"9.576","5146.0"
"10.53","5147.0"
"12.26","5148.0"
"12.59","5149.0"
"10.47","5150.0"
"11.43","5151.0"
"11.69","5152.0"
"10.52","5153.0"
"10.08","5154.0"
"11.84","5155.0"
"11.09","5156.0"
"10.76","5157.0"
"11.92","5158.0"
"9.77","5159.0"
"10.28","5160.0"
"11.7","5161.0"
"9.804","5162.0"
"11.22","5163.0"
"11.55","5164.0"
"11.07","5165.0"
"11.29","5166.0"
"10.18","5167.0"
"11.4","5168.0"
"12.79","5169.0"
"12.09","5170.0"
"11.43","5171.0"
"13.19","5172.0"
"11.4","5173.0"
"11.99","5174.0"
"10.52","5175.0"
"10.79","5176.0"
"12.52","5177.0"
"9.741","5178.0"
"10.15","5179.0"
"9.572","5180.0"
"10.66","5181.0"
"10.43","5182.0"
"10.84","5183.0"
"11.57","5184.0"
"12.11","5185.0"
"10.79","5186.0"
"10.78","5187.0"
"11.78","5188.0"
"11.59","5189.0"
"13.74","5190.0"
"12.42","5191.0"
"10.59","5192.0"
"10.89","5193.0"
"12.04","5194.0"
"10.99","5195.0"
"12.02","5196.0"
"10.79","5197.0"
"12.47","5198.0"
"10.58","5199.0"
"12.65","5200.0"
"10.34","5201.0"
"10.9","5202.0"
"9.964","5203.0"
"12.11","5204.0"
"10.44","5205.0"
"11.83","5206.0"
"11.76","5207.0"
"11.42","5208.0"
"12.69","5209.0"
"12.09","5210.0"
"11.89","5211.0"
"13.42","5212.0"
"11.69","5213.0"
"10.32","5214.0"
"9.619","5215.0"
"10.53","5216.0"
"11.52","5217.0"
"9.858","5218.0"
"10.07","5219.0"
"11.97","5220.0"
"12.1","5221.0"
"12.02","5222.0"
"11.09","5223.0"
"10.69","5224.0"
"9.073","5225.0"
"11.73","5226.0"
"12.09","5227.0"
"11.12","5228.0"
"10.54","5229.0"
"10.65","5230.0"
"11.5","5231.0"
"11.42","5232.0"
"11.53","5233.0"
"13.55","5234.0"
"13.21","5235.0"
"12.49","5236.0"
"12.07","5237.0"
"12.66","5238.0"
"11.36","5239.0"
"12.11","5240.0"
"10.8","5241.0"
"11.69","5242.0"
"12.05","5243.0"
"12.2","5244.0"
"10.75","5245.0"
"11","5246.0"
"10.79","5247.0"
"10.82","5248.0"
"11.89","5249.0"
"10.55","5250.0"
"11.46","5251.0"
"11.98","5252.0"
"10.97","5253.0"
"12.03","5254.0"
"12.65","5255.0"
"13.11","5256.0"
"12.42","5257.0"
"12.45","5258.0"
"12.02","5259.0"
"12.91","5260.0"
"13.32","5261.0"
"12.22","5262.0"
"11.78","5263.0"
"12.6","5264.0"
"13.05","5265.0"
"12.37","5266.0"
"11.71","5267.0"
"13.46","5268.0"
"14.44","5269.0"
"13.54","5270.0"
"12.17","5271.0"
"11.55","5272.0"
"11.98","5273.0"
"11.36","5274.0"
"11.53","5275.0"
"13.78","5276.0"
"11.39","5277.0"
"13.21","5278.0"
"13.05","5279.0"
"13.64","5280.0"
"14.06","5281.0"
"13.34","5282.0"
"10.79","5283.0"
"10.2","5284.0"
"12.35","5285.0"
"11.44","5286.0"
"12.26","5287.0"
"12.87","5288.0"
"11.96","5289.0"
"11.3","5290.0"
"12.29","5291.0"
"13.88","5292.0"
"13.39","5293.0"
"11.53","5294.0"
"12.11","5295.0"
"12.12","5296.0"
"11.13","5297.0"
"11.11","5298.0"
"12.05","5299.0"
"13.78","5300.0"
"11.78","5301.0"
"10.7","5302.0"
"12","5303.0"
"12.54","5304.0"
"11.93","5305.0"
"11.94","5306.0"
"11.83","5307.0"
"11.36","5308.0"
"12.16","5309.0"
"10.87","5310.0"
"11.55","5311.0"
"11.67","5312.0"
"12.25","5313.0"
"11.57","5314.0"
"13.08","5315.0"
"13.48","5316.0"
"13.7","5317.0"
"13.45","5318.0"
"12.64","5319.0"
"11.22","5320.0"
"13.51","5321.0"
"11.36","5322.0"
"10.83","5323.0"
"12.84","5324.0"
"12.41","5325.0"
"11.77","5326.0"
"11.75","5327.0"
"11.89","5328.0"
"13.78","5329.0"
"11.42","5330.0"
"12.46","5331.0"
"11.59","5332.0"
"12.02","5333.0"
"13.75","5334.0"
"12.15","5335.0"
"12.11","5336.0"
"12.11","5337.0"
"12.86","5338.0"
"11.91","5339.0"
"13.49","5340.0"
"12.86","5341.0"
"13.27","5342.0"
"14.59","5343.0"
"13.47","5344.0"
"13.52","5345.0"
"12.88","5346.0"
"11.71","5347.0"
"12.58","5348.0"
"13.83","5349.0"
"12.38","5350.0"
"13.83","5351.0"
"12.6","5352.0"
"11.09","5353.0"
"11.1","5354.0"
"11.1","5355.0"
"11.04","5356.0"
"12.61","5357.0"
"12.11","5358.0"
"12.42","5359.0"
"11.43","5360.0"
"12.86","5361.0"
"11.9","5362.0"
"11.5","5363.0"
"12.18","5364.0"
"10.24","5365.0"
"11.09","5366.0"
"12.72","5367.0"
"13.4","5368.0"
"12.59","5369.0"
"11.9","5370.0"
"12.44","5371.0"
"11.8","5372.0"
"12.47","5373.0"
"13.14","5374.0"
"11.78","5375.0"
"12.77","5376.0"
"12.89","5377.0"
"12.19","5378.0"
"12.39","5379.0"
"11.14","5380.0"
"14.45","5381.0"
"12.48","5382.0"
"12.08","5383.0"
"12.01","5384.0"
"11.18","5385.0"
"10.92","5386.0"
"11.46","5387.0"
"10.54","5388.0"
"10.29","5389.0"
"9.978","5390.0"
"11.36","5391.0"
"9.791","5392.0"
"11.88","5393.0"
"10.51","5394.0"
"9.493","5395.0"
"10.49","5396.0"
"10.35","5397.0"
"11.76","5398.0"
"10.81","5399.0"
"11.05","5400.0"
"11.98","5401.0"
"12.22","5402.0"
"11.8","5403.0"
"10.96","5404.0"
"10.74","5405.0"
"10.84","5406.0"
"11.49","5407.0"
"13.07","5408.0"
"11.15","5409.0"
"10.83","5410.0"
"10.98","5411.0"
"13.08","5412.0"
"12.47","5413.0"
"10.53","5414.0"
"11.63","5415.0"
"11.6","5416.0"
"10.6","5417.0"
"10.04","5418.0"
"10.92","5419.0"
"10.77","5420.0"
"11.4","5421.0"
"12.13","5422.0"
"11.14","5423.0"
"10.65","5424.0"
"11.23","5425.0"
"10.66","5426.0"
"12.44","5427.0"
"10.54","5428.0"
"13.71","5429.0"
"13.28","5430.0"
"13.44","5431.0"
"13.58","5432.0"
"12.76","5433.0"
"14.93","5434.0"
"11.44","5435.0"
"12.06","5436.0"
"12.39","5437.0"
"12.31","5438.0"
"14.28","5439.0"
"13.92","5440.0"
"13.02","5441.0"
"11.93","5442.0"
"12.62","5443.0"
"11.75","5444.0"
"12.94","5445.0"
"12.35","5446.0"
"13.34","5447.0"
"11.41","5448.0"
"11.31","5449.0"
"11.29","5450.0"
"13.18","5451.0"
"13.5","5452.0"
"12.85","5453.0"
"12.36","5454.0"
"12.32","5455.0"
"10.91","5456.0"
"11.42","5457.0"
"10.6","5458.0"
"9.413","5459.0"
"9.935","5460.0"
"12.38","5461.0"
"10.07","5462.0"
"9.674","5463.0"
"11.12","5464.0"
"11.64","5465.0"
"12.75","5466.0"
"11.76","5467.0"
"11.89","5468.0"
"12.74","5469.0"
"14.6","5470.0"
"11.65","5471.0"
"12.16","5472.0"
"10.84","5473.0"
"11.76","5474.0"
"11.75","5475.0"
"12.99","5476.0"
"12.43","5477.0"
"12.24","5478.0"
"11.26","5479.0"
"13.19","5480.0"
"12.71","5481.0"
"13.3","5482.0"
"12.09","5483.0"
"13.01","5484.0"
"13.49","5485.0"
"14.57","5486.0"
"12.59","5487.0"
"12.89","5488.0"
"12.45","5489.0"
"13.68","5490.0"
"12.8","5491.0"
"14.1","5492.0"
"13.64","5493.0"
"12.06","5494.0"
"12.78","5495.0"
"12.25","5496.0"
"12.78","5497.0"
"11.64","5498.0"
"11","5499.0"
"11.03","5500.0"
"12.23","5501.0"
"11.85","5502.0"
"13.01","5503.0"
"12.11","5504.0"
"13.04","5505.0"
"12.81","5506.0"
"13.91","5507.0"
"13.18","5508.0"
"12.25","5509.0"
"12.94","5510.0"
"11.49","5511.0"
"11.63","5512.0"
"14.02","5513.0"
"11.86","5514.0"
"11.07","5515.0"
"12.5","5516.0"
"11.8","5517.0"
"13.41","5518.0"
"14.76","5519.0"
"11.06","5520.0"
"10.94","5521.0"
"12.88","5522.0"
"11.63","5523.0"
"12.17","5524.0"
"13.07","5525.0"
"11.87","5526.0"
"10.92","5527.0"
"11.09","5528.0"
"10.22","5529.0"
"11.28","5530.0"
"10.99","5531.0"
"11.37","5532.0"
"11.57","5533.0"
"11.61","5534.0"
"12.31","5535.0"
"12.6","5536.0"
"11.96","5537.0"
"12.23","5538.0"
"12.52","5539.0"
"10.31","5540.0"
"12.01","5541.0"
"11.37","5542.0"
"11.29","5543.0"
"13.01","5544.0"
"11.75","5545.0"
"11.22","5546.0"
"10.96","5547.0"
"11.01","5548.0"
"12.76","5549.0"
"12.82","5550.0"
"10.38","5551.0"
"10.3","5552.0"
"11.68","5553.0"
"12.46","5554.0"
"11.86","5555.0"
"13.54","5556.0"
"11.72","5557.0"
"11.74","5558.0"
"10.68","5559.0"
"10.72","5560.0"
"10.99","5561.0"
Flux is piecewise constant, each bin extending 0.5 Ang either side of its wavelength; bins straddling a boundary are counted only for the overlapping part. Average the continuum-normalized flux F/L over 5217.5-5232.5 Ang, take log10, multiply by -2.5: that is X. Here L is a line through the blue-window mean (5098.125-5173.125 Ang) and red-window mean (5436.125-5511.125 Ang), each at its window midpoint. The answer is 0.079 mag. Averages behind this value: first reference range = 11.7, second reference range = 12.3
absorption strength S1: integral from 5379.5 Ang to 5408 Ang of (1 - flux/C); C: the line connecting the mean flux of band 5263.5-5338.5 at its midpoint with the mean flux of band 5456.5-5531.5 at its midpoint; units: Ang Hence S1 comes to 2.29 Ang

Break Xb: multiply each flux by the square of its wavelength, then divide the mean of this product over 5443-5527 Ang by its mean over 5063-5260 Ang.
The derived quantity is 1.20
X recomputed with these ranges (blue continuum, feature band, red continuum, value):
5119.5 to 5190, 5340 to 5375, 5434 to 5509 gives -0.03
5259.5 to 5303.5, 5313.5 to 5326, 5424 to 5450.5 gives -0.01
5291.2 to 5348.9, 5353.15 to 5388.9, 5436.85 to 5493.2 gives 0.03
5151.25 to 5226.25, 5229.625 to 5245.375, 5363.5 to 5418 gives -0.05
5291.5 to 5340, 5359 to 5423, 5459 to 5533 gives 0.06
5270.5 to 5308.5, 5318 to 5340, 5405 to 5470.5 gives -0.02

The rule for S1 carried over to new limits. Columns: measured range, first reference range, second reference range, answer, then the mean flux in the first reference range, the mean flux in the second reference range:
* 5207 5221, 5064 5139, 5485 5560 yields 0.5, 11.7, 12.1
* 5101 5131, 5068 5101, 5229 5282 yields -1.7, 11.2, 12.2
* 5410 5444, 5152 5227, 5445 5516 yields 0.1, 11.2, 12.3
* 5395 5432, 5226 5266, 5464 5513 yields 2.6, 11.9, 12.5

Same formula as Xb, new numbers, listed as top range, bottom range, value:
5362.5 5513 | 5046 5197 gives 1.18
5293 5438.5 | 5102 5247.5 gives 1.11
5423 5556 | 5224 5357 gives 1.08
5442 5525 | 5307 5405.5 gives 1.07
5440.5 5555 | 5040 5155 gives 1.21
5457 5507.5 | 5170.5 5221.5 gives 1.20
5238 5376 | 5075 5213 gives 1.13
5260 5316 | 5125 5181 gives 1.12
